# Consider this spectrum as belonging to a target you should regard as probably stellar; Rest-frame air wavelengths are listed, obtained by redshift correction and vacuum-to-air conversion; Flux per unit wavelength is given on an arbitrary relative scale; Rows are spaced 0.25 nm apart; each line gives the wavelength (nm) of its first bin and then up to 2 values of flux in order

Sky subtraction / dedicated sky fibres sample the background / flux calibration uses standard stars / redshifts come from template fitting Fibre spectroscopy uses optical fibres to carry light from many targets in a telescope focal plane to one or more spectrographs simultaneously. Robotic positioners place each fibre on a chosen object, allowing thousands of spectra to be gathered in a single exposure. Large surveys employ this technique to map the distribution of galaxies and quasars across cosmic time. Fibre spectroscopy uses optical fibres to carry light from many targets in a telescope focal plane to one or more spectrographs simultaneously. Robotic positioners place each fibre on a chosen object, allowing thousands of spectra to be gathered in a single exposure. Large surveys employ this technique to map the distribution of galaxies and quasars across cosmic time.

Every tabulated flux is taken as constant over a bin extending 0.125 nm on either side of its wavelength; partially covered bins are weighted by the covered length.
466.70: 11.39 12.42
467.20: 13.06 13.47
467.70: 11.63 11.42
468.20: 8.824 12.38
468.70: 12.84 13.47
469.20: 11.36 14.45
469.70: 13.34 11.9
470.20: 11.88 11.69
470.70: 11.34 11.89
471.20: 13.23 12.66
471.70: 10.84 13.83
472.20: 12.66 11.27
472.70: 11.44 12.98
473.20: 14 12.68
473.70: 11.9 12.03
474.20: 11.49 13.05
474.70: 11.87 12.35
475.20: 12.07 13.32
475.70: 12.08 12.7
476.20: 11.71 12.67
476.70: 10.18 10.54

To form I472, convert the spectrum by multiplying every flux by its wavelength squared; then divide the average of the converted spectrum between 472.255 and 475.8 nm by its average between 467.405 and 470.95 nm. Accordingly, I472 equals 1.04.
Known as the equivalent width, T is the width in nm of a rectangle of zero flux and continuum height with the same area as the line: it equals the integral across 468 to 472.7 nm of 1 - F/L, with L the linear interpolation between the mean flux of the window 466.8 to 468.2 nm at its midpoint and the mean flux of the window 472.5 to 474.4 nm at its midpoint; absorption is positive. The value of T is 0.01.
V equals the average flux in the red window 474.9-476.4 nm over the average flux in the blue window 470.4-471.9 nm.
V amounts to 1.03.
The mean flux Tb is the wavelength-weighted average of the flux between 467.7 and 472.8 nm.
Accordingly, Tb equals 12.1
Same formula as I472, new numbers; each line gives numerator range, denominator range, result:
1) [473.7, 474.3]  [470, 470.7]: 1.02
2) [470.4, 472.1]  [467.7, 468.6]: 1.12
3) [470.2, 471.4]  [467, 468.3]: 1.04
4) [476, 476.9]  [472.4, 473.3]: 0.94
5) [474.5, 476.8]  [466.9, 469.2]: 1.04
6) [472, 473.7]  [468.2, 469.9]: 1.01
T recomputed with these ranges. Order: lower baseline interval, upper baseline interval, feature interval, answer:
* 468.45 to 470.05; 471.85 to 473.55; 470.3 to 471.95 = 0.09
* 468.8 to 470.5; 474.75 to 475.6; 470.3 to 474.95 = 0.11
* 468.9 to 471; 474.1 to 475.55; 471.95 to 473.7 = -0.03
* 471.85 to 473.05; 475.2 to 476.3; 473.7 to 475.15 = 0.03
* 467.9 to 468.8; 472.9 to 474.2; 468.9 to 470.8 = -0.12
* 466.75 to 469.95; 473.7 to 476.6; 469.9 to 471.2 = 0.05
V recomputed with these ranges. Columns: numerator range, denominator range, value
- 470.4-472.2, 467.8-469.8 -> 1.00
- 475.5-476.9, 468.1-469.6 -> 0.97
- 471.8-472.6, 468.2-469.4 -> 1.02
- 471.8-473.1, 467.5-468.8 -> 1.08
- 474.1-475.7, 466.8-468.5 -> 1.04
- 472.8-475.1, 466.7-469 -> 1.03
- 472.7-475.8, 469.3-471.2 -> 1.00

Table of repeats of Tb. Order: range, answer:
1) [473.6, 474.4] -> 11.9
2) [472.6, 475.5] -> 12.4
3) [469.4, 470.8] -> 12.3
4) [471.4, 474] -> 12.4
